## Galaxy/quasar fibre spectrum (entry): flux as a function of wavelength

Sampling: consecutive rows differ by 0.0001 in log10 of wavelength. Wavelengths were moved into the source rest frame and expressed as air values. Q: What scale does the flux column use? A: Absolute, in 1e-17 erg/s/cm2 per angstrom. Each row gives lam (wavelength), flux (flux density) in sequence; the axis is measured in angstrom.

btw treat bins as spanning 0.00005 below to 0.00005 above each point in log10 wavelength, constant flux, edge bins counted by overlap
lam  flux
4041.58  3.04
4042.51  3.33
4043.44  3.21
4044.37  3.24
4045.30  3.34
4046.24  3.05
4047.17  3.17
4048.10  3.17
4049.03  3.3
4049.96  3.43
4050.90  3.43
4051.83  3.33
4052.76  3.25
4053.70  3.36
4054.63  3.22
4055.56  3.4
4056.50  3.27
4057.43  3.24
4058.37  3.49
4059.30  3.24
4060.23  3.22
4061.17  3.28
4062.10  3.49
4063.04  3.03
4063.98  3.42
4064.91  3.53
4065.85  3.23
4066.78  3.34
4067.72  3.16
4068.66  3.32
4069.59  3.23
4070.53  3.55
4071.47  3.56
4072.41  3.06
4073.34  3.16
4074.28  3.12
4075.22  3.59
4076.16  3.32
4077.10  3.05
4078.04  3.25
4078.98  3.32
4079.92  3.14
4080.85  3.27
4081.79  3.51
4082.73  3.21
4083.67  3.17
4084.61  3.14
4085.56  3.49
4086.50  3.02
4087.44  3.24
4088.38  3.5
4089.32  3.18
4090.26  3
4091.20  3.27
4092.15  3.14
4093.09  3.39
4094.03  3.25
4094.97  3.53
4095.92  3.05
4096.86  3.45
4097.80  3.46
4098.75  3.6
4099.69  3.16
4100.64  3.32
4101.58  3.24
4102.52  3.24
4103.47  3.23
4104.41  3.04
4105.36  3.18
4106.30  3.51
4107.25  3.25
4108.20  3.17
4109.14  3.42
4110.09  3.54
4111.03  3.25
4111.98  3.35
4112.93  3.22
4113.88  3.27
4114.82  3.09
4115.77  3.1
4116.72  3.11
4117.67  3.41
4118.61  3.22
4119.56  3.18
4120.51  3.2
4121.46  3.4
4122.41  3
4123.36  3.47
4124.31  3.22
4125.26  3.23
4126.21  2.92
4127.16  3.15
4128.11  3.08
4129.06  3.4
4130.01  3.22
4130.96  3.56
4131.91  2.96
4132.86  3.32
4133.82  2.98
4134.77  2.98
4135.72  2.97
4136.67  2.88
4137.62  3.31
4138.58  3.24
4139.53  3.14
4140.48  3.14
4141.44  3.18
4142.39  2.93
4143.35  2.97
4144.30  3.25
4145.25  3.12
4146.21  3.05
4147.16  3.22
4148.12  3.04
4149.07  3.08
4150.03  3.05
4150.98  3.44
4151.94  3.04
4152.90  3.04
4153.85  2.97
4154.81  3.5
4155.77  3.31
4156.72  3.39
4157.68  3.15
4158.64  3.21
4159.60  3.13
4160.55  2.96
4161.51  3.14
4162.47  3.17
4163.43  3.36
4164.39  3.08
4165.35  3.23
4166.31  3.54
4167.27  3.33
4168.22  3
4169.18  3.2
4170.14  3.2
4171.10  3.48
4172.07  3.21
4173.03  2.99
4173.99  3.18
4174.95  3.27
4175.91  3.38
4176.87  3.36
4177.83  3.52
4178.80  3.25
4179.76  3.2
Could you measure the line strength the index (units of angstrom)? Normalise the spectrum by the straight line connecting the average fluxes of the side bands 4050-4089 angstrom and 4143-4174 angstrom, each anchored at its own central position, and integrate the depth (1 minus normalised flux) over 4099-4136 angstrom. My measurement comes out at 0.15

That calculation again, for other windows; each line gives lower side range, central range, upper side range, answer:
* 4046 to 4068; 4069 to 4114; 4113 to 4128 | -0.57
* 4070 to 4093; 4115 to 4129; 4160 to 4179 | 0.24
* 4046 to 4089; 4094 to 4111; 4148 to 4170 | -0.32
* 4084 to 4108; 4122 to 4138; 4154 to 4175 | 0.45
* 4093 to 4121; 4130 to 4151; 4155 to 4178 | 0.87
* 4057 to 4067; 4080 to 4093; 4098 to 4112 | 0.26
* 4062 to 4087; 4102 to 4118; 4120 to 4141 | -0.23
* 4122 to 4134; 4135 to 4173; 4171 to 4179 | 0.91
